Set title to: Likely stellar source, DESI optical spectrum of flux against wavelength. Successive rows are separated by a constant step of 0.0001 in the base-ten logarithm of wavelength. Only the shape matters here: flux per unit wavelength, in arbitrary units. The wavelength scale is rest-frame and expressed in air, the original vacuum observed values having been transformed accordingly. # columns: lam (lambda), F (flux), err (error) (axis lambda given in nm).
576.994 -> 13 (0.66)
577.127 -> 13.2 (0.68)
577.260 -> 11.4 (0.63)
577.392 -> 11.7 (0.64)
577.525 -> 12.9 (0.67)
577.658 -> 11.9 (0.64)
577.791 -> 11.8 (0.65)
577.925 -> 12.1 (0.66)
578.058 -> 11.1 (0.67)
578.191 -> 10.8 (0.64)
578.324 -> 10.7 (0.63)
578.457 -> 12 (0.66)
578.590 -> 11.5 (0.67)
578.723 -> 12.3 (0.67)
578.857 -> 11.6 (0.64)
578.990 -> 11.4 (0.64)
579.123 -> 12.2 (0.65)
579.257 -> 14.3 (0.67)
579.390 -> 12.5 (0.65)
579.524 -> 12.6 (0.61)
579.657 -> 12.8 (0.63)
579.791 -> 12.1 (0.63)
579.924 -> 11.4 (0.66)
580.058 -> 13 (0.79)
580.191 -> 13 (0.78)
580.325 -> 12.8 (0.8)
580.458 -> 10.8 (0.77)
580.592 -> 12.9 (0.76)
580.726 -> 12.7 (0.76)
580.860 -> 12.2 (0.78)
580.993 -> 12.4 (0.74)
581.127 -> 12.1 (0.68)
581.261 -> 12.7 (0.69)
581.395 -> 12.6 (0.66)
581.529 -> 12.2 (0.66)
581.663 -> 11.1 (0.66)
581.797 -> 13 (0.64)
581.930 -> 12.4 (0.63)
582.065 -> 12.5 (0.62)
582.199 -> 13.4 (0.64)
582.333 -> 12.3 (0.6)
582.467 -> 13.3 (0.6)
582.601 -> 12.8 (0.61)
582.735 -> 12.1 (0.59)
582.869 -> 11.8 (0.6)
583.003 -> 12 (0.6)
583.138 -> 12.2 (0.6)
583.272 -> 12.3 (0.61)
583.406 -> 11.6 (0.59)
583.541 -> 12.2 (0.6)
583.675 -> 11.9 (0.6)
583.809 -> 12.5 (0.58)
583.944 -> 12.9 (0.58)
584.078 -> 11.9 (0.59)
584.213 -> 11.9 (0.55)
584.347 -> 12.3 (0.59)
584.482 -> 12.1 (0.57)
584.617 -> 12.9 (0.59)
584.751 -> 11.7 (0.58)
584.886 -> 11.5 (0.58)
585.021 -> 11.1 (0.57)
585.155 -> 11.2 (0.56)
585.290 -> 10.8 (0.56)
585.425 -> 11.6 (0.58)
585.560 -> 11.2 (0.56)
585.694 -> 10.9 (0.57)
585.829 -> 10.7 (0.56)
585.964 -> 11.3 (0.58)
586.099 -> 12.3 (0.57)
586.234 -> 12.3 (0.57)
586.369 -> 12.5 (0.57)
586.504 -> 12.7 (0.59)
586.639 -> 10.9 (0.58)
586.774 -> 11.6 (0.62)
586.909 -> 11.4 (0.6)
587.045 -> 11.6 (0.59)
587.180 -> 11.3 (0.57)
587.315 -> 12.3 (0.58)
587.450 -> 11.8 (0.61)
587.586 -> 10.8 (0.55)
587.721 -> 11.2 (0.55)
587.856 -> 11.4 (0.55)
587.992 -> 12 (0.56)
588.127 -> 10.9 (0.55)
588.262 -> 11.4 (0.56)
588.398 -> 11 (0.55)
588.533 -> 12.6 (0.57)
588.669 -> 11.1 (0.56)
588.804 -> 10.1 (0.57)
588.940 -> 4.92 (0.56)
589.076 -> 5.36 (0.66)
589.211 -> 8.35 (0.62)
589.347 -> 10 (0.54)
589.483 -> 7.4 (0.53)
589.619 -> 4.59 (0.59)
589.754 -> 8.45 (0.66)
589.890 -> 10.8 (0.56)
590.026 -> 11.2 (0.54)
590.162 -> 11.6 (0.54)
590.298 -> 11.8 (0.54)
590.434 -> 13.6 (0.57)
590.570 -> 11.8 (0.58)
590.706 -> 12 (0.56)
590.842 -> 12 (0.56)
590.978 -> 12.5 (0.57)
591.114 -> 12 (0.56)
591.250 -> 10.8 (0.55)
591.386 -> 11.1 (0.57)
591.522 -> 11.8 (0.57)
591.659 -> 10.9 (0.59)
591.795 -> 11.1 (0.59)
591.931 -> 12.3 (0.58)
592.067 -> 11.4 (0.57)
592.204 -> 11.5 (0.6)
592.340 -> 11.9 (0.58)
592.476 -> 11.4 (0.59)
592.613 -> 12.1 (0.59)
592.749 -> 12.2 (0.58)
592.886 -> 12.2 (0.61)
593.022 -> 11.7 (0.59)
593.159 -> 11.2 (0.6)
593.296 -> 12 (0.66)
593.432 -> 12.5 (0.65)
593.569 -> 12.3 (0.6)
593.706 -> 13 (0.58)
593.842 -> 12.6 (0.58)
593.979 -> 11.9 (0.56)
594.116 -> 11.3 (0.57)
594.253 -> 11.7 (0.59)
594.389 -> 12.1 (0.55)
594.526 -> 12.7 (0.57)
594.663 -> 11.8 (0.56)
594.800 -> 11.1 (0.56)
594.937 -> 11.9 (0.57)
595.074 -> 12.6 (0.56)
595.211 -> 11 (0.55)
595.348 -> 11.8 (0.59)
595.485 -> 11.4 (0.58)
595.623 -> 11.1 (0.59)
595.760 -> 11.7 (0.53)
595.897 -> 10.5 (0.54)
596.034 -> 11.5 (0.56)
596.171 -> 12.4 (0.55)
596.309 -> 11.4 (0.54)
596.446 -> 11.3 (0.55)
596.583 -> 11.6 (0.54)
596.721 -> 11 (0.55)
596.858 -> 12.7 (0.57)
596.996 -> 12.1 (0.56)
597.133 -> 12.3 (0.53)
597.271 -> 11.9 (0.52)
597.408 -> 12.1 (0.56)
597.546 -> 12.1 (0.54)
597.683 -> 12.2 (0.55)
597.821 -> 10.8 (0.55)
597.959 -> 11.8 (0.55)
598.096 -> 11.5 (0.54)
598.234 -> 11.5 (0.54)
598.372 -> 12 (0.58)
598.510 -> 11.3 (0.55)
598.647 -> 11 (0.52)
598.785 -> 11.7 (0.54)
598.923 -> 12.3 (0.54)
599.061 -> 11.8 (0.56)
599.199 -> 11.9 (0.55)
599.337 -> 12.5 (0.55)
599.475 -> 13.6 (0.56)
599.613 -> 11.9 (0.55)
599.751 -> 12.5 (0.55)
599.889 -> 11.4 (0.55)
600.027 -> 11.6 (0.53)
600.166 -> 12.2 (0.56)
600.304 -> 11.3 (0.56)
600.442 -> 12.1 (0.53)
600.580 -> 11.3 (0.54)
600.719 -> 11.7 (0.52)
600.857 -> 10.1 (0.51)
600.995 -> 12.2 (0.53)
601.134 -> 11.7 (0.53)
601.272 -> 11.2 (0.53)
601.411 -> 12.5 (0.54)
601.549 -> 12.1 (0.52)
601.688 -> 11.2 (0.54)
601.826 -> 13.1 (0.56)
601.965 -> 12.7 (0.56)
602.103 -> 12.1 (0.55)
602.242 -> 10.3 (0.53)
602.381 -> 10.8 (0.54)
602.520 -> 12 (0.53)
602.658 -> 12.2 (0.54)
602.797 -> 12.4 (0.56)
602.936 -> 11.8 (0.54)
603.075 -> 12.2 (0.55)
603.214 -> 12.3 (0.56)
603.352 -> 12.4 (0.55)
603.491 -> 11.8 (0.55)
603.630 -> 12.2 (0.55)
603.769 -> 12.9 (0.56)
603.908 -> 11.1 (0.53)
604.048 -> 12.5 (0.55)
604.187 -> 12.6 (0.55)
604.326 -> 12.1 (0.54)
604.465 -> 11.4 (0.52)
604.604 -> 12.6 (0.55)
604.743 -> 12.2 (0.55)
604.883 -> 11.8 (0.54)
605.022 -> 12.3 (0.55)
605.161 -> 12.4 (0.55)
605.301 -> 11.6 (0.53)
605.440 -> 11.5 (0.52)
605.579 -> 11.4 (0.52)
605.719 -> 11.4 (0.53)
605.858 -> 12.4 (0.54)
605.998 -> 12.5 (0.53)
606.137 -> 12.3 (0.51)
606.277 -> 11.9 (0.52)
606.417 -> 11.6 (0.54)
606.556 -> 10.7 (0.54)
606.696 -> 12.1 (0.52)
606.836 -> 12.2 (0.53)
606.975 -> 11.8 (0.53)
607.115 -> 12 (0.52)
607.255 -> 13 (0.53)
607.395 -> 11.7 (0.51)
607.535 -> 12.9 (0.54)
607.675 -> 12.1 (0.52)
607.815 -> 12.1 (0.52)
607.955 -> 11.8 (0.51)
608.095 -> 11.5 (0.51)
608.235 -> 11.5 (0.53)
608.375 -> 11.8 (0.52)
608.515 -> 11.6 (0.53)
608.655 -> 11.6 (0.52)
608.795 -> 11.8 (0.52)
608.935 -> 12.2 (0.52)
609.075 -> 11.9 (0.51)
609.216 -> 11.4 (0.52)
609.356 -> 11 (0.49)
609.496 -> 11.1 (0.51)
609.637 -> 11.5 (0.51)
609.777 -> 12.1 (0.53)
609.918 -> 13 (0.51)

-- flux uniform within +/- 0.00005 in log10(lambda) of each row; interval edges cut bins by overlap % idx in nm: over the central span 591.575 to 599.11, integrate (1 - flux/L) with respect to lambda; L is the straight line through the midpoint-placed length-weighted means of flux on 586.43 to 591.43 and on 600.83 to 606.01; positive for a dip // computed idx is -0.34 nm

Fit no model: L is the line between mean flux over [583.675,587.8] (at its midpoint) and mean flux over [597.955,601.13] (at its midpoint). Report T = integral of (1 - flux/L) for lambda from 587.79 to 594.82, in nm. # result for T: 0.38 nm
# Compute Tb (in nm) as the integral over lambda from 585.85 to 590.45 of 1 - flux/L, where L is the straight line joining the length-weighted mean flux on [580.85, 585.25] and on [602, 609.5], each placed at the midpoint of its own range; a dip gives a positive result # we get 0.57 nm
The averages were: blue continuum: 12.2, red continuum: 11.9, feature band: 10.6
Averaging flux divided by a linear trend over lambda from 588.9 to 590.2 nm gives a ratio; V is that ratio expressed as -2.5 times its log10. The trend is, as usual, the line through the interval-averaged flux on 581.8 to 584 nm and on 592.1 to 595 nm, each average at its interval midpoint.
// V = 0.416 mag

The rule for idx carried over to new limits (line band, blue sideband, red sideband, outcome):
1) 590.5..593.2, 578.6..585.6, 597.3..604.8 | 0.08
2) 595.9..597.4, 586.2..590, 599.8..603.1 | -0.07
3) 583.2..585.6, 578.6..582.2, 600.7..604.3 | 0.08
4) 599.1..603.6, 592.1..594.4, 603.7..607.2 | 0.02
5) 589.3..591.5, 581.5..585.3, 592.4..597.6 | 0.22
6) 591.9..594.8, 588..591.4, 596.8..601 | -0.28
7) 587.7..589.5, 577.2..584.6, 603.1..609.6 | 0.33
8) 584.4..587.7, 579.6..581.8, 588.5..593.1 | -0.04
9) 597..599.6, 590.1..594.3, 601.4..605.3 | 0.01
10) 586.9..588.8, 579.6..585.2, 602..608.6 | 0.12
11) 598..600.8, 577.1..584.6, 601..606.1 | 0.04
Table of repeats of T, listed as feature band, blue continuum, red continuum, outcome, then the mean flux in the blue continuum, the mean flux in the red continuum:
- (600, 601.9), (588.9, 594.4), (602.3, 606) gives 0.00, 11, 12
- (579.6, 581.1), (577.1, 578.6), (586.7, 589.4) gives -0.12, 11.7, 10.6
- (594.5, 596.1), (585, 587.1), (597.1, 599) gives 0.02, 11.5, 11.7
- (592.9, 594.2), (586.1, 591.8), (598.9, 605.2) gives -0.09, 10.8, 12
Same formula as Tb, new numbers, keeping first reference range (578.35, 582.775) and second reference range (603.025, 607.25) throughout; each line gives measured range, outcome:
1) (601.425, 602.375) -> 0.02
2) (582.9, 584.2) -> 0.02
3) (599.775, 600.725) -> 0.03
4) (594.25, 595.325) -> 0.03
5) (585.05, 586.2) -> 0.10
